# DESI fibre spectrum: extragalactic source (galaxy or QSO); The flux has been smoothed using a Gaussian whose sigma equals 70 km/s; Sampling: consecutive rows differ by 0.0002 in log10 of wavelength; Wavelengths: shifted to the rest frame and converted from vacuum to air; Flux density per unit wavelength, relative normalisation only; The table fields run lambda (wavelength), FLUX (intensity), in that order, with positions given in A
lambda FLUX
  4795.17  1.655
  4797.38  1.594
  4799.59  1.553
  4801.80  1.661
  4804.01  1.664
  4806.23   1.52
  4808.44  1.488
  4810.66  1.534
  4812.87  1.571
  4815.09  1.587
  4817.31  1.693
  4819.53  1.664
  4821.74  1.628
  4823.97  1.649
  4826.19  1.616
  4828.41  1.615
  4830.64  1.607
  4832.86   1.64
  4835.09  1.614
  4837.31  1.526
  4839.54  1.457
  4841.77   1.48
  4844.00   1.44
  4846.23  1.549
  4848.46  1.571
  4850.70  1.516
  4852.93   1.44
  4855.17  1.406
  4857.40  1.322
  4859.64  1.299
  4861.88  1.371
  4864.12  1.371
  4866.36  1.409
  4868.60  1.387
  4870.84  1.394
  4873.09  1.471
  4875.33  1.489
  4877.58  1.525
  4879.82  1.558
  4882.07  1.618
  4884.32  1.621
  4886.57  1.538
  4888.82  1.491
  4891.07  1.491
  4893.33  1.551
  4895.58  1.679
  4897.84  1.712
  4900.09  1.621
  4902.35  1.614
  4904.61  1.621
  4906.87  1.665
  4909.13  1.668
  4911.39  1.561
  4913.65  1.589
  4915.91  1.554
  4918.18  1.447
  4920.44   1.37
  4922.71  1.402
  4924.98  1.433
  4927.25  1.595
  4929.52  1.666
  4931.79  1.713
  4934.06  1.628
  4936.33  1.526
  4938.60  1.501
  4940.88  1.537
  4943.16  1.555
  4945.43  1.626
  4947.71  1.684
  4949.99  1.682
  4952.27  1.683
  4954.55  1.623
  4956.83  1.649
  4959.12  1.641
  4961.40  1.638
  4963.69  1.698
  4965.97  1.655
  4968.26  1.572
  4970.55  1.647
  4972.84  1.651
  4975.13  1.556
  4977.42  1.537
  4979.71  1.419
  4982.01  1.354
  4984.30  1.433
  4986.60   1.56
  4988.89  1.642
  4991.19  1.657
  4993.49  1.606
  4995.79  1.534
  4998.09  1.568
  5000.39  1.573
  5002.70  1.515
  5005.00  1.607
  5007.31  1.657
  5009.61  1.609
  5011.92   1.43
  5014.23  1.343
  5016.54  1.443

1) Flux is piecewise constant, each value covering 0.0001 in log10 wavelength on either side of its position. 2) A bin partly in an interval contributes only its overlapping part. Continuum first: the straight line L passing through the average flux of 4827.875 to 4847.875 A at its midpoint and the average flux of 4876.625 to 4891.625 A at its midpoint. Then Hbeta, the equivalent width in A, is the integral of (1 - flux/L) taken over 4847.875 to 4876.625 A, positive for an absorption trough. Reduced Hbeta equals 2.46 A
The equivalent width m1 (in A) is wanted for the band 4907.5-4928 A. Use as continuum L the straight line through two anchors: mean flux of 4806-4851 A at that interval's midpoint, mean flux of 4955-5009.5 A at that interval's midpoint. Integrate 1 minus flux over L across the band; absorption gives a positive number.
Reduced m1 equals 0.8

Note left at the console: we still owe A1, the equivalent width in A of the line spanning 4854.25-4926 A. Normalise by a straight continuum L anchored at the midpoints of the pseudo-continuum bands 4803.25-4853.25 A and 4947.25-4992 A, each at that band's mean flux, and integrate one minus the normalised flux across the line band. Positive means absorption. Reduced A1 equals 3.3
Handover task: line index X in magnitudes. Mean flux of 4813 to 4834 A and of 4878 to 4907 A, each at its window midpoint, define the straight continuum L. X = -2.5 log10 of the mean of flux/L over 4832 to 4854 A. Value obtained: 0.068 mag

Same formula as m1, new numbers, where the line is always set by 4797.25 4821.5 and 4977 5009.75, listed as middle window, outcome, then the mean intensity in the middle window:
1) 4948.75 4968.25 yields -1.19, 1.65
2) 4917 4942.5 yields 0.59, 1.53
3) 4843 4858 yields 1.10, 1.47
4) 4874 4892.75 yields 0.43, 1.54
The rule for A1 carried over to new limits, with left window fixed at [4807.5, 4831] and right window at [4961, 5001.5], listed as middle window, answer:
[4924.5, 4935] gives -0.24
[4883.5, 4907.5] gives -0.15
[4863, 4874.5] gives 1.34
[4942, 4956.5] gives -0.59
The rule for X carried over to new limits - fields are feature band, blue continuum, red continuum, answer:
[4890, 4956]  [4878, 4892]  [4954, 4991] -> -0.015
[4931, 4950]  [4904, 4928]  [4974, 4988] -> -0.060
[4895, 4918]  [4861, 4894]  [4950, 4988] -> -0.071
